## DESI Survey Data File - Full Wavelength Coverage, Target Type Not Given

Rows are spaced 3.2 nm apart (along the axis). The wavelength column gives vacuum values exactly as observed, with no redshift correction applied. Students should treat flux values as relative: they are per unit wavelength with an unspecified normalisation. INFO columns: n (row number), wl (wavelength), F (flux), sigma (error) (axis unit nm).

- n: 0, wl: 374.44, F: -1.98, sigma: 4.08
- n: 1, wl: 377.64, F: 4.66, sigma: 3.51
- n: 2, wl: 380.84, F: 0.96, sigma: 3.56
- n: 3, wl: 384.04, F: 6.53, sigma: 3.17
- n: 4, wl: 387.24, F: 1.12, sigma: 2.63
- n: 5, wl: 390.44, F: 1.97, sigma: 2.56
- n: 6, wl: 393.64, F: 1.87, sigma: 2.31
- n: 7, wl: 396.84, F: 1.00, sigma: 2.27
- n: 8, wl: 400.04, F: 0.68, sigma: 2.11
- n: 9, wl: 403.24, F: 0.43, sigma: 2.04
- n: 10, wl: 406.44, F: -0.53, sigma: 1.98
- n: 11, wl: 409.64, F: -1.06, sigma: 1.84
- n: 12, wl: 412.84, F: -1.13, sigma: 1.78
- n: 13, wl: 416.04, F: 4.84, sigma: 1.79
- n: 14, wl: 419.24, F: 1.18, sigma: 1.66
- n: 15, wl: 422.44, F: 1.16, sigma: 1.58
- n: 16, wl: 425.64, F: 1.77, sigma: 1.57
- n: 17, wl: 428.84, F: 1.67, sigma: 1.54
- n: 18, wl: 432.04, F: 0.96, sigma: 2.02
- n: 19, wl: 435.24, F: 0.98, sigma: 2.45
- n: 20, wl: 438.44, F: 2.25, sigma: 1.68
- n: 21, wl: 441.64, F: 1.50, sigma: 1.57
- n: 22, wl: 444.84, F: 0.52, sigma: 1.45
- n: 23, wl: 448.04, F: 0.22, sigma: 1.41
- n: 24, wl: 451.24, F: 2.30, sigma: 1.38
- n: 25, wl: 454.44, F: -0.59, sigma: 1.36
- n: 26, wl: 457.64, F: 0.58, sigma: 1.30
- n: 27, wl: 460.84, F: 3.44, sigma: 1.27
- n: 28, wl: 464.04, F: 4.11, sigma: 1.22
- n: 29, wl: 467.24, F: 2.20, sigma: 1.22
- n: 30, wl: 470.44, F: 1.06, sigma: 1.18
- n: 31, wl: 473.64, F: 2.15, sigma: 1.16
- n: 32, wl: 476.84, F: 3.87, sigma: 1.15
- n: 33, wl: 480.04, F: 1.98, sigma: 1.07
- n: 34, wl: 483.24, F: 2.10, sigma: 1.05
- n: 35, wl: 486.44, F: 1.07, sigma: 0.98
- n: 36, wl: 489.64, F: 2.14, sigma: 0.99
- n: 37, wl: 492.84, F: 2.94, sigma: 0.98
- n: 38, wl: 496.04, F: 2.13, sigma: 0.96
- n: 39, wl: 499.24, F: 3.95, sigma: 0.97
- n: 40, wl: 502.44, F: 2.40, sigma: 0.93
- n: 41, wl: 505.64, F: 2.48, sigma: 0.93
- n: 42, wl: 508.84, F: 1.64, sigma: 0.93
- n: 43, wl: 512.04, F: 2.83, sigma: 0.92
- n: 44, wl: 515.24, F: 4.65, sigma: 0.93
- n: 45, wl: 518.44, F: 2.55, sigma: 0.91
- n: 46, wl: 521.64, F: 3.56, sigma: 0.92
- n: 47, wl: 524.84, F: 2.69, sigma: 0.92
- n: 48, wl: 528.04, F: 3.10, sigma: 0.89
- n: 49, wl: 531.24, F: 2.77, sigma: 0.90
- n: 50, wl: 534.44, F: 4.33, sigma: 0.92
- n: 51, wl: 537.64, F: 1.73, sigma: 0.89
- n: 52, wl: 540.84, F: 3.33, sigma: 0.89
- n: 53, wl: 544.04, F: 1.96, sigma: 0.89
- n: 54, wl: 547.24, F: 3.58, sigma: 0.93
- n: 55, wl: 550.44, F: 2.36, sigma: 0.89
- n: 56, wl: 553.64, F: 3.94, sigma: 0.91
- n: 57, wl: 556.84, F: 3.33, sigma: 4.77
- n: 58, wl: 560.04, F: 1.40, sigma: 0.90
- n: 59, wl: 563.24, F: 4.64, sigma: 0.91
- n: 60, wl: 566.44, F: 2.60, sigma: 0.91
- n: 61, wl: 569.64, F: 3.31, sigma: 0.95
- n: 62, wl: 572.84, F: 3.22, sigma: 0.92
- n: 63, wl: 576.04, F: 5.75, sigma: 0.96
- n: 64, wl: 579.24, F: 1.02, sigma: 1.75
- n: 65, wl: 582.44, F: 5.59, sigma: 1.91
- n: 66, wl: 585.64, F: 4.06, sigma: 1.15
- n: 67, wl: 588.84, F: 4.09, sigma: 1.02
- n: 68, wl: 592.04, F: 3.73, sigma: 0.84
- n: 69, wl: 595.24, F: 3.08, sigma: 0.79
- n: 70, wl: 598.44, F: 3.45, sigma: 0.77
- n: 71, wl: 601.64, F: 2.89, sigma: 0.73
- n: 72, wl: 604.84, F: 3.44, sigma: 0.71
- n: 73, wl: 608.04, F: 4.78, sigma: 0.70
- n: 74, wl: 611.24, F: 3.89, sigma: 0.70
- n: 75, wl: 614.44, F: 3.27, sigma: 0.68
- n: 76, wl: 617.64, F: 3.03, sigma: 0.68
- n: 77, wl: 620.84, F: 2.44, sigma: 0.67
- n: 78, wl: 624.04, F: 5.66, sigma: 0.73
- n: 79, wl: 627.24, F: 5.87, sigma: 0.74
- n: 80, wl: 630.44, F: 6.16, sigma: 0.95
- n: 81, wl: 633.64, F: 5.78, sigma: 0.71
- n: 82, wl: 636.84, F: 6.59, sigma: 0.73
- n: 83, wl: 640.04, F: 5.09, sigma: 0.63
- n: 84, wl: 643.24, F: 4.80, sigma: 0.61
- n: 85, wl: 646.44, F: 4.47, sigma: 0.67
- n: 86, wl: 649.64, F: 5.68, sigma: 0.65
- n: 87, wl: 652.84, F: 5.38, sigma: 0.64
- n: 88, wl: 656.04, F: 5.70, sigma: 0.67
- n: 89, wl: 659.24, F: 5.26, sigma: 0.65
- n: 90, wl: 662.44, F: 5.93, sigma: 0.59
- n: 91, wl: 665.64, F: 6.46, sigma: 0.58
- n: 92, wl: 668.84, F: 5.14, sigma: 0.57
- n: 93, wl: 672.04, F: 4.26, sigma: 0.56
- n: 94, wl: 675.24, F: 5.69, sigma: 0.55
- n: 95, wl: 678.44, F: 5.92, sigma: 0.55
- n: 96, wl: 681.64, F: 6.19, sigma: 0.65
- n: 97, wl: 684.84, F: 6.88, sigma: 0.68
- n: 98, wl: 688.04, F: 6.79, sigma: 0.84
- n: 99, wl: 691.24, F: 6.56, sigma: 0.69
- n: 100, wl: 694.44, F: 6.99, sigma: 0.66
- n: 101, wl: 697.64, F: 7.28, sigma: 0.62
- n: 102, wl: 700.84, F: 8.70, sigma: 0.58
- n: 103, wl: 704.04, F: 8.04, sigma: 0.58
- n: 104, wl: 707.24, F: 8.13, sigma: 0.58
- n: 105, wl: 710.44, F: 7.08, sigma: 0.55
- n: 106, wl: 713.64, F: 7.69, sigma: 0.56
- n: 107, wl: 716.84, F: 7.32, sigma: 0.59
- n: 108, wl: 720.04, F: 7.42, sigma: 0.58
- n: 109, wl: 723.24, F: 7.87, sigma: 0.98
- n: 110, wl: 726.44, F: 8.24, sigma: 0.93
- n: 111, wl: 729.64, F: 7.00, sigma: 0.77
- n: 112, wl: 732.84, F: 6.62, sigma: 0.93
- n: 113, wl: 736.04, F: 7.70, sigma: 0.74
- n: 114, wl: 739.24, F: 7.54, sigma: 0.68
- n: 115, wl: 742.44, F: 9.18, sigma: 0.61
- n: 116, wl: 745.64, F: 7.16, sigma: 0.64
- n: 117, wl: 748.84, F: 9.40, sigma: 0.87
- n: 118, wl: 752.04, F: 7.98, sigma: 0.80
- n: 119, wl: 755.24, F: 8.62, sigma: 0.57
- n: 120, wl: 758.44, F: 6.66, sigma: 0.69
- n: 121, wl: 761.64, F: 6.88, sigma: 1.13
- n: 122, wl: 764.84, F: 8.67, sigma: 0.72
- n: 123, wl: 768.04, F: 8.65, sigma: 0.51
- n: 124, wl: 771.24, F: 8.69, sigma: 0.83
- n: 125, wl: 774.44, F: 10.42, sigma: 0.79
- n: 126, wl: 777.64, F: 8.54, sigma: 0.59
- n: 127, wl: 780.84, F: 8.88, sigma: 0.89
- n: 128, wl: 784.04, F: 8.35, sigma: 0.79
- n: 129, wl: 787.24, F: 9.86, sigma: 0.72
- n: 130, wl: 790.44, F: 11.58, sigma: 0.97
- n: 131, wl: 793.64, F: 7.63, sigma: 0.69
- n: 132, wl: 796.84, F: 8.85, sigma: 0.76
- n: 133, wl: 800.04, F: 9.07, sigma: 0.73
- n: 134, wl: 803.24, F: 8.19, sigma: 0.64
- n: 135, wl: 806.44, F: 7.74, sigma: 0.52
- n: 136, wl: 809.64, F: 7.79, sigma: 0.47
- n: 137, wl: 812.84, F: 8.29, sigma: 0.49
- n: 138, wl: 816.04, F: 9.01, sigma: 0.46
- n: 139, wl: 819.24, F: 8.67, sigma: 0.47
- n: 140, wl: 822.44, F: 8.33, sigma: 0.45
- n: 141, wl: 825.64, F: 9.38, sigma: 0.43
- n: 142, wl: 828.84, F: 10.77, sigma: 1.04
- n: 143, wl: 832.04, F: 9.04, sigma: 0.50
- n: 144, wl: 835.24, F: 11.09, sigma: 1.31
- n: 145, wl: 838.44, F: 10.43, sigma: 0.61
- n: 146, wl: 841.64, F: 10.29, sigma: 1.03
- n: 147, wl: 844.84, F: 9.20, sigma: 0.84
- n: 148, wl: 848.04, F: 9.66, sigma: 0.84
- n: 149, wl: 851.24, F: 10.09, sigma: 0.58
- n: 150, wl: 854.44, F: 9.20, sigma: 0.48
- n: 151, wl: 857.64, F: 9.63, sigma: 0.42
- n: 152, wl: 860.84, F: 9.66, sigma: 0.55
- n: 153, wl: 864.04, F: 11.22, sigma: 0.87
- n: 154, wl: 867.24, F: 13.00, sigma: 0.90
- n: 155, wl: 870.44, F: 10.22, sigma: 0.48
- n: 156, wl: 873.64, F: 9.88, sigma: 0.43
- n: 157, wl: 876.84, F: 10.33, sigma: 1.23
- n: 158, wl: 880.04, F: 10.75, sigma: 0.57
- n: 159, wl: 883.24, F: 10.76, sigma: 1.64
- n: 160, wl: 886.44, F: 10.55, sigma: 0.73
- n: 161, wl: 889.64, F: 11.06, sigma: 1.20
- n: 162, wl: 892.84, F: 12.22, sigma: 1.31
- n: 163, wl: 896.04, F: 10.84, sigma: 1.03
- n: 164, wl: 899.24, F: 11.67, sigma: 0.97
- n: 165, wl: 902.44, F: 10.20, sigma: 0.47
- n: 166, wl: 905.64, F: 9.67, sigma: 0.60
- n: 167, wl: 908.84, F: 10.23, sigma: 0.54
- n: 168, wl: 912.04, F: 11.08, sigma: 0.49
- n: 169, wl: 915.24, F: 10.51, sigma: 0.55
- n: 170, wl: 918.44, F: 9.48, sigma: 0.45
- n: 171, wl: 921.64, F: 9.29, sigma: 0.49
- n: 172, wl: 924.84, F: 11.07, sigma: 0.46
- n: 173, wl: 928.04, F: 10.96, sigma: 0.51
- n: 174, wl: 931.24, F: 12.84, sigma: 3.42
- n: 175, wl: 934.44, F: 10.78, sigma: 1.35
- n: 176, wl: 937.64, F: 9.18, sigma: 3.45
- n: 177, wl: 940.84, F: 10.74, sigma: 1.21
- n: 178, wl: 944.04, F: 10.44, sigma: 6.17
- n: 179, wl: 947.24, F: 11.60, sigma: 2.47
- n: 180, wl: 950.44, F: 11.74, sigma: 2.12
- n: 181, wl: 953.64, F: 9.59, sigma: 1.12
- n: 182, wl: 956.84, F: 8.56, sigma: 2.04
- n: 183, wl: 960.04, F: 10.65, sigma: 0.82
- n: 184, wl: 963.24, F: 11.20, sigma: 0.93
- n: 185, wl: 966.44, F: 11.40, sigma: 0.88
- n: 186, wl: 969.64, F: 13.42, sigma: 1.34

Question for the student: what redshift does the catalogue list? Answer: 0.56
